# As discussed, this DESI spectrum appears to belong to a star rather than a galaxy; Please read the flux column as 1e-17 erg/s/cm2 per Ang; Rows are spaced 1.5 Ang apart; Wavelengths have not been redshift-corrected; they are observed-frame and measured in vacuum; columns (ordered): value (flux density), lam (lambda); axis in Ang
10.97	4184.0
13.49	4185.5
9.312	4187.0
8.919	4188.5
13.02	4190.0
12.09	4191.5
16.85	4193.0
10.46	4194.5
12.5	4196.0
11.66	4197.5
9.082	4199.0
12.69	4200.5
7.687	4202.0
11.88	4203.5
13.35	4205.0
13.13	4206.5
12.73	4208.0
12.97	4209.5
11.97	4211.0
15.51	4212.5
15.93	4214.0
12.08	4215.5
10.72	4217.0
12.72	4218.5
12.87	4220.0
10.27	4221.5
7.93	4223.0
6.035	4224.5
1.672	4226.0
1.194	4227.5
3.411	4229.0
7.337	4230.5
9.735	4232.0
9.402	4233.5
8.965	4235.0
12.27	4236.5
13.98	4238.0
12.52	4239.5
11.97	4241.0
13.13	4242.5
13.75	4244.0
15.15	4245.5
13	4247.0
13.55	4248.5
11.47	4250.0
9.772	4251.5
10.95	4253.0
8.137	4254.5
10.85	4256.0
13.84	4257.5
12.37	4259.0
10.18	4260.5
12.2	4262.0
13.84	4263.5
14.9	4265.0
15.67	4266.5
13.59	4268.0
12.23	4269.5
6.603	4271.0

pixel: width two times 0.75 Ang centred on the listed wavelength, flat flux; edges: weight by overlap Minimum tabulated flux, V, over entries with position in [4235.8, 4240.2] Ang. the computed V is 12.27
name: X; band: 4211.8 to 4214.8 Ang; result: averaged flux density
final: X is 15.7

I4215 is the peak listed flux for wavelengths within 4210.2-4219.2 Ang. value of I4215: 15.93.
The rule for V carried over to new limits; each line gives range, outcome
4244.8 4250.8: 11.47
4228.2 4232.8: 3.411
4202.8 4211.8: 11.88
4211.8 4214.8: 15.51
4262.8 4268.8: 13.59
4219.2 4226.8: 1.672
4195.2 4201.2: 9.082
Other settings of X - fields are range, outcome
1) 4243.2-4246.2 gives 14.4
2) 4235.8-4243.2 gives 12.8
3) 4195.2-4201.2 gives 11.5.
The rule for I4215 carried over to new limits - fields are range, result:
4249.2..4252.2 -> 11.47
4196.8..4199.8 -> 11.66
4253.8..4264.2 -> 13.84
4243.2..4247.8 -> 15.15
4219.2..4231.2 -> 12.87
